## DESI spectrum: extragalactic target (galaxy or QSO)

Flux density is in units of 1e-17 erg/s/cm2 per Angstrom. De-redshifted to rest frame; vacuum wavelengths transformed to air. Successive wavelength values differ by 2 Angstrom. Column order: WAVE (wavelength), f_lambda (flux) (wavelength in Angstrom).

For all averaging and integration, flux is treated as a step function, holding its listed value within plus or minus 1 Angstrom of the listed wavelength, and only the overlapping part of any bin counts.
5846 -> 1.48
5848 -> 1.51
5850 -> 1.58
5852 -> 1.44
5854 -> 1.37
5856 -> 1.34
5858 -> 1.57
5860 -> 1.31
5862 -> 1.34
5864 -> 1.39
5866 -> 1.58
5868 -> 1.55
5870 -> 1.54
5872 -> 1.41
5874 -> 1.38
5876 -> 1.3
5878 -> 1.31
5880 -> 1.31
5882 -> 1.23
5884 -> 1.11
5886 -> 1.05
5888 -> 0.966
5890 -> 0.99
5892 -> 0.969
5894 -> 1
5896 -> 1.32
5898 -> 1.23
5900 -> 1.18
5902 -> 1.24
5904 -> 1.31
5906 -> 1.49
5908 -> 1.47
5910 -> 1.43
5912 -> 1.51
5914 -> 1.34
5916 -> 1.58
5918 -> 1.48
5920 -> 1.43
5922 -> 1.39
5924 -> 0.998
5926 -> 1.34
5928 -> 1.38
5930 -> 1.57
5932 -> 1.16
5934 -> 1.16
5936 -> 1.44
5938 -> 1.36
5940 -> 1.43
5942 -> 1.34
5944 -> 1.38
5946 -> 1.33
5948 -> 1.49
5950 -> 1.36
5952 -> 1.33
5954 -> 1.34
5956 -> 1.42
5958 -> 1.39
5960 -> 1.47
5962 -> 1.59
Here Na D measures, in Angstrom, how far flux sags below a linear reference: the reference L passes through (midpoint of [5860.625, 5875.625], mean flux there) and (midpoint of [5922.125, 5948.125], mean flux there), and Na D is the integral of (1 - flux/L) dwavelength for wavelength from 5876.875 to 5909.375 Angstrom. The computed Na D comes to 4.66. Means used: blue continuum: 1.45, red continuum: 1.33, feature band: 1.2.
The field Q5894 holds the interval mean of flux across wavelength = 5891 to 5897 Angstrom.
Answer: 1.1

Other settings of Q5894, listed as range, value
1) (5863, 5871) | 1.51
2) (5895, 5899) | 1.27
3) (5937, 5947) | 1.37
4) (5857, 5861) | 1.44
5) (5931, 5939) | 1.28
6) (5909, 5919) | 1.47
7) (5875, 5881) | 1.31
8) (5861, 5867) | 1.44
